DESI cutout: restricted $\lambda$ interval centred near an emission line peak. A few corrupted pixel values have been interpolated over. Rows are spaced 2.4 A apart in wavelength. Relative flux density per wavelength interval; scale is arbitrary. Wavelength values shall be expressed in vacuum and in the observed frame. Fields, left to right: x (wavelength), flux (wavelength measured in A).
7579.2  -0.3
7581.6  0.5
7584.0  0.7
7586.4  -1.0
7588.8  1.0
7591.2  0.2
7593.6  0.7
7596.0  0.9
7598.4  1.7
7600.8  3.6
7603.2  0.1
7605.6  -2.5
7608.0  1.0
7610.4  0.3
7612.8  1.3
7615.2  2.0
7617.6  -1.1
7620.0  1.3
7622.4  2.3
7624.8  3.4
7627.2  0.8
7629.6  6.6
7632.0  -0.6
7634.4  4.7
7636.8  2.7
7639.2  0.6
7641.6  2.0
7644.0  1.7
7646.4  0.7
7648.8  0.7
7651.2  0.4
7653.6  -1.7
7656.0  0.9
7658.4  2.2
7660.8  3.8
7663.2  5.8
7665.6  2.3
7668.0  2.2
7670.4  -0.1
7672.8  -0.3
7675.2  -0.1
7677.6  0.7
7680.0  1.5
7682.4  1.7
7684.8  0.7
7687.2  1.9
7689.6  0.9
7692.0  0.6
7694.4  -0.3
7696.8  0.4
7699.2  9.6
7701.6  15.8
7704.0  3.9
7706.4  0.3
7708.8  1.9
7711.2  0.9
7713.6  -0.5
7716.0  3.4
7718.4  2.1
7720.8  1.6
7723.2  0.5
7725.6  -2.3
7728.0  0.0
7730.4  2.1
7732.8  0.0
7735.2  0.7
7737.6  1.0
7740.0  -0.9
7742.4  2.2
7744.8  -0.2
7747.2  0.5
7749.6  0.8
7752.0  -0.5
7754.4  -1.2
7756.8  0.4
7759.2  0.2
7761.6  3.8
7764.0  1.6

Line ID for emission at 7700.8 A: H-beta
